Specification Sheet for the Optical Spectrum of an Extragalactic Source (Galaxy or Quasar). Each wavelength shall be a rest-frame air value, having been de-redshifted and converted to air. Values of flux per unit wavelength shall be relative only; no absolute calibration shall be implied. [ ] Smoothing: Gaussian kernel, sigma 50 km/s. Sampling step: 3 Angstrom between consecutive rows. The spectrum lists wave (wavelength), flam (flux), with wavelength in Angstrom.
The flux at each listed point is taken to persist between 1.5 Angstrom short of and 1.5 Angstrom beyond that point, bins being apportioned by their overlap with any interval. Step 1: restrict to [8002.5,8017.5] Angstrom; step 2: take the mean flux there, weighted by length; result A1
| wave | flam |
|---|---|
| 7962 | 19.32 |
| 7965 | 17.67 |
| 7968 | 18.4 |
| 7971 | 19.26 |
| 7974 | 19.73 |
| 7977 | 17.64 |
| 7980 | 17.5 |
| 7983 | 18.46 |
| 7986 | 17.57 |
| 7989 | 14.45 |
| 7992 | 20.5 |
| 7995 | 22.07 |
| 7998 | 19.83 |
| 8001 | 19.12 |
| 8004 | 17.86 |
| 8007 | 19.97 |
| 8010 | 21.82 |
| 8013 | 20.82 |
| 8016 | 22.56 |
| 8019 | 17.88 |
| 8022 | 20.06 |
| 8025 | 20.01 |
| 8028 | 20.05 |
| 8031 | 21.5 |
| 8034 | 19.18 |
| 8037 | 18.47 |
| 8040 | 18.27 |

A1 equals 20.6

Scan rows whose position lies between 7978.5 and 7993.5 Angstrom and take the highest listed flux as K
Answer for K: 20.5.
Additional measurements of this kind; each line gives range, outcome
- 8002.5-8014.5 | 21.82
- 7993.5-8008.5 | 22.07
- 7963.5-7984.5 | 19.73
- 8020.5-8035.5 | 21.5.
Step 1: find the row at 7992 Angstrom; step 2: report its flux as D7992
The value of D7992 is 20.5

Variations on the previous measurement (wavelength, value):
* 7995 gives 22.07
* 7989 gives 14.45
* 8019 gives 17.88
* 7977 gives 17.64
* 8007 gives 19.97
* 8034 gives 19.18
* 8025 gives 20.01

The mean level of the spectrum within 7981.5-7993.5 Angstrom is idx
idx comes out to 17.7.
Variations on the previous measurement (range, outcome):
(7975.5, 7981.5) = 17.6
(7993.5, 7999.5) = 20.9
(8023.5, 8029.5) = 20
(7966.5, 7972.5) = 18.8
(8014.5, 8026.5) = 20.1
